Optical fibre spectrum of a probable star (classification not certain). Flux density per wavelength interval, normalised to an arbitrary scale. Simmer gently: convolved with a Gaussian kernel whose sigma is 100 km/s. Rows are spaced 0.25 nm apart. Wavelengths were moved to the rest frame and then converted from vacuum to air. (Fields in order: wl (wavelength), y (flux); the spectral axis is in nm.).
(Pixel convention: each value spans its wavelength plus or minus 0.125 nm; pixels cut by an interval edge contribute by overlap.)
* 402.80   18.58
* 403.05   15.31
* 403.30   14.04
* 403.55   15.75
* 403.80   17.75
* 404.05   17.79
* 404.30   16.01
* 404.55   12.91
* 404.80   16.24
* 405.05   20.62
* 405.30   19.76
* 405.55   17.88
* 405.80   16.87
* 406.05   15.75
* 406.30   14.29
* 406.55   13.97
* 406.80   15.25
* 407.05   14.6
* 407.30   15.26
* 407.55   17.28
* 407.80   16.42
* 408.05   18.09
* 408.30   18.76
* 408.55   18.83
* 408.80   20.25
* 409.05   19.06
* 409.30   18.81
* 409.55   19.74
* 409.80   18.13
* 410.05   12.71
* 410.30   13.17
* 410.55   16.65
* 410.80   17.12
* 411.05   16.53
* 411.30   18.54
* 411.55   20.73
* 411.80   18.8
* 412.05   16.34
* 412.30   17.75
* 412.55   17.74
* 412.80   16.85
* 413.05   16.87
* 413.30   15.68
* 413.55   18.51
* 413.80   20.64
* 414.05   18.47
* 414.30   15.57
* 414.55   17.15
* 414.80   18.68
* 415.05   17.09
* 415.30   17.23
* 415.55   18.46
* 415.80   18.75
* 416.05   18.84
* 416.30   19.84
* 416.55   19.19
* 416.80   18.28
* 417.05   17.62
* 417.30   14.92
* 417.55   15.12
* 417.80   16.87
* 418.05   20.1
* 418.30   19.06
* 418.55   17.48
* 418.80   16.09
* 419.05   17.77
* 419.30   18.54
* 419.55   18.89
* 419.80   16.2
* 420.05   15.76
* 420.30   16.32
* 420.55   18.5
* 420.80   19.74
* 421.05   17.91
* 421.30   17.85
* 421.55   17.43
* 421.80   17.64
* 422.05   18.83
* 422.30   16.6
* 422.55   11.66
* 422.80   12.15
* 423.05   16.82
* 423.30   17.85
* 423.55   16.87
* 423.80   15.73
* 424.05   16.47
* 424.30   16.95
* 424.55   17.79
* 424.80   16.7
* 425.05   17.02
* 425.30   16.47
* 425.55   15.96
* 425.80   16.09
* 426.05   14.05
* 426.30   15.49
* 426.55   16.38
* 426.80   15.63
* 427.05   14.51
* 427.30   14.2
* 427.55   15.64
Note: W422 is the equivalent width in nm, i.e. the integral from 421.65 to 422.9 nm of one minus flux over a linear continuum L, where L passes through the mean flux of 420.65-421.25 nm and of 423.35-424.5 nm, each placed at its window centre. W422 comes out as 0.16 nm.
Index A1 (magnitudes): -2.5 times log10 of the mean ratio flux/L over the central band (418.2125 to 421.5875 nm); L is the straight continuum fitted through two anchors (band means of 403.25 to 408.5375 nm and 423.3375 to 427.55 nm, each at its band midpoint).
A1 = -0.10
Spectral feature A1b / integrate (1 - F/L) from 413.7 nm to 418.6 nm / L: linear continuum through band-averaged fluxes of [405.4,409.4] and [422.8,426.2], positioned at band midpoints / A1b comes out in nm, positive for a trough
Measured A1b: -0.39 nm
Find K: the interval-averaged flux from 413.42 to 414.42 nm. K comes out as 18.3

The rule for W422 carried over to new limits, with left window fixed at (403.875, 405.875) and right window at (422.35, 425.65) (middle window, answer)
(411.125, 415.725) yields -0.30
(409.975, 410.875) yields 0.11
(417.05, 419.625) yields -0.17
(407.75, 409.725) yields -0.21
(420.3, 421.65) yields -0.16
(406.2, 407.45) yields 0.18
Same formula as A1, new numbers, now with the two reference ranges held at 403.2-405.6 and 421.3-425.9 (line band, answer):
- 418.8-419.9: -0.07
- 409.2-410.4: 0.01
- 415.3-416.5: -0.13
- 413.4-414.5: -0.09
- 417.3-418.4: -0.06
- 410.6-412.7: -0.07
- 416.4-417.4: -0.07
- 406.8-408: 0.06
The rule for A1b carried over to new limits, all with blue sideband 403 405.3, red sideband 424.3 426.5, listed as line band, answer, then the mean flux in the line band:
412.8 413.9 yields -0.09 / 17.7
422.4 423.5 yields 0.10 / 14.8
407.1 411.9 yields -0.33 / 17.6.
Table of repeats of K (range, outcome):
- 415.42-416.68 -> 19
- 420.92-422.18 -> 17.9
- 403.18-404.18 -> 16.3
